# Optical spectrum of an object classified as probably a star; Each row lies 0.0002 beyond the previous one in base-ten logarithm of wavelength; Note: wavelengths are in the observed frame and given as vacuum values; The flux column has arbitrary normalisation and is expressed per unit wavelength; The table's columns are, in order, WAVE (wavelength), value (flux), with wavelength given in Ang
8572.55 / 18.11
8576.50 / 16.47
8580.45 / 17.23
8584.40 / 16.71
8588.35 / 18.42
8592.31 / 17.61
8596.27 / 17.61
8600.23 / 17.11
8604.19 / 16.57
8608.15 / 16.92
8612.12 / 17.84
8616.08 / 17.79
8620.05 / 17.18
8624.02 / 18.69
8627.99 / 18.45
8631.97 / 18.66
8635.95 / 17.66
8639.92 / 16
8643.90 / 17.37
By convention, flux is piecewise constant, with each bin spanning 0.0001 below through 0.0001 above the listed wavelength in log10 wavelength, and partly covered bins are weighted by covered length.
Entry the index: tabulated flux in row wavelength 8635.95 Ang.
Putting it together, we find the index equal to 17.66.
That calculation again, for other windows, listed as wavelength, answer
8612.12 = 17.84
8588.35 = 18.42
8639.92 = 16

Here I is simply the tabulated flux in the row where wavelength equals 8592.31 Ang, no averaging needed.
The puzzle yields 17.61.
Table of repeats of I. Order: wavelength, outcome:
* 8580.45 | 17.23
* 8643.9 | 17.37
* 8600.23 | 17.11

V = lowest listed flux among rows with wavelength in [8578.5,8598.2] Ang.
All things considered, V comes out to 16.71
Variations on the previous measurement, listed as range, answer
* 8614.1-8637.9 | 17.18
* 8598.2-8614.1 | 16.57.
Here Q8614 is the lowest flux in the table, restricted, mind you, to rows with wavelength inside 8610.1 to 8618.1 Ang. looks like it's 17.79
